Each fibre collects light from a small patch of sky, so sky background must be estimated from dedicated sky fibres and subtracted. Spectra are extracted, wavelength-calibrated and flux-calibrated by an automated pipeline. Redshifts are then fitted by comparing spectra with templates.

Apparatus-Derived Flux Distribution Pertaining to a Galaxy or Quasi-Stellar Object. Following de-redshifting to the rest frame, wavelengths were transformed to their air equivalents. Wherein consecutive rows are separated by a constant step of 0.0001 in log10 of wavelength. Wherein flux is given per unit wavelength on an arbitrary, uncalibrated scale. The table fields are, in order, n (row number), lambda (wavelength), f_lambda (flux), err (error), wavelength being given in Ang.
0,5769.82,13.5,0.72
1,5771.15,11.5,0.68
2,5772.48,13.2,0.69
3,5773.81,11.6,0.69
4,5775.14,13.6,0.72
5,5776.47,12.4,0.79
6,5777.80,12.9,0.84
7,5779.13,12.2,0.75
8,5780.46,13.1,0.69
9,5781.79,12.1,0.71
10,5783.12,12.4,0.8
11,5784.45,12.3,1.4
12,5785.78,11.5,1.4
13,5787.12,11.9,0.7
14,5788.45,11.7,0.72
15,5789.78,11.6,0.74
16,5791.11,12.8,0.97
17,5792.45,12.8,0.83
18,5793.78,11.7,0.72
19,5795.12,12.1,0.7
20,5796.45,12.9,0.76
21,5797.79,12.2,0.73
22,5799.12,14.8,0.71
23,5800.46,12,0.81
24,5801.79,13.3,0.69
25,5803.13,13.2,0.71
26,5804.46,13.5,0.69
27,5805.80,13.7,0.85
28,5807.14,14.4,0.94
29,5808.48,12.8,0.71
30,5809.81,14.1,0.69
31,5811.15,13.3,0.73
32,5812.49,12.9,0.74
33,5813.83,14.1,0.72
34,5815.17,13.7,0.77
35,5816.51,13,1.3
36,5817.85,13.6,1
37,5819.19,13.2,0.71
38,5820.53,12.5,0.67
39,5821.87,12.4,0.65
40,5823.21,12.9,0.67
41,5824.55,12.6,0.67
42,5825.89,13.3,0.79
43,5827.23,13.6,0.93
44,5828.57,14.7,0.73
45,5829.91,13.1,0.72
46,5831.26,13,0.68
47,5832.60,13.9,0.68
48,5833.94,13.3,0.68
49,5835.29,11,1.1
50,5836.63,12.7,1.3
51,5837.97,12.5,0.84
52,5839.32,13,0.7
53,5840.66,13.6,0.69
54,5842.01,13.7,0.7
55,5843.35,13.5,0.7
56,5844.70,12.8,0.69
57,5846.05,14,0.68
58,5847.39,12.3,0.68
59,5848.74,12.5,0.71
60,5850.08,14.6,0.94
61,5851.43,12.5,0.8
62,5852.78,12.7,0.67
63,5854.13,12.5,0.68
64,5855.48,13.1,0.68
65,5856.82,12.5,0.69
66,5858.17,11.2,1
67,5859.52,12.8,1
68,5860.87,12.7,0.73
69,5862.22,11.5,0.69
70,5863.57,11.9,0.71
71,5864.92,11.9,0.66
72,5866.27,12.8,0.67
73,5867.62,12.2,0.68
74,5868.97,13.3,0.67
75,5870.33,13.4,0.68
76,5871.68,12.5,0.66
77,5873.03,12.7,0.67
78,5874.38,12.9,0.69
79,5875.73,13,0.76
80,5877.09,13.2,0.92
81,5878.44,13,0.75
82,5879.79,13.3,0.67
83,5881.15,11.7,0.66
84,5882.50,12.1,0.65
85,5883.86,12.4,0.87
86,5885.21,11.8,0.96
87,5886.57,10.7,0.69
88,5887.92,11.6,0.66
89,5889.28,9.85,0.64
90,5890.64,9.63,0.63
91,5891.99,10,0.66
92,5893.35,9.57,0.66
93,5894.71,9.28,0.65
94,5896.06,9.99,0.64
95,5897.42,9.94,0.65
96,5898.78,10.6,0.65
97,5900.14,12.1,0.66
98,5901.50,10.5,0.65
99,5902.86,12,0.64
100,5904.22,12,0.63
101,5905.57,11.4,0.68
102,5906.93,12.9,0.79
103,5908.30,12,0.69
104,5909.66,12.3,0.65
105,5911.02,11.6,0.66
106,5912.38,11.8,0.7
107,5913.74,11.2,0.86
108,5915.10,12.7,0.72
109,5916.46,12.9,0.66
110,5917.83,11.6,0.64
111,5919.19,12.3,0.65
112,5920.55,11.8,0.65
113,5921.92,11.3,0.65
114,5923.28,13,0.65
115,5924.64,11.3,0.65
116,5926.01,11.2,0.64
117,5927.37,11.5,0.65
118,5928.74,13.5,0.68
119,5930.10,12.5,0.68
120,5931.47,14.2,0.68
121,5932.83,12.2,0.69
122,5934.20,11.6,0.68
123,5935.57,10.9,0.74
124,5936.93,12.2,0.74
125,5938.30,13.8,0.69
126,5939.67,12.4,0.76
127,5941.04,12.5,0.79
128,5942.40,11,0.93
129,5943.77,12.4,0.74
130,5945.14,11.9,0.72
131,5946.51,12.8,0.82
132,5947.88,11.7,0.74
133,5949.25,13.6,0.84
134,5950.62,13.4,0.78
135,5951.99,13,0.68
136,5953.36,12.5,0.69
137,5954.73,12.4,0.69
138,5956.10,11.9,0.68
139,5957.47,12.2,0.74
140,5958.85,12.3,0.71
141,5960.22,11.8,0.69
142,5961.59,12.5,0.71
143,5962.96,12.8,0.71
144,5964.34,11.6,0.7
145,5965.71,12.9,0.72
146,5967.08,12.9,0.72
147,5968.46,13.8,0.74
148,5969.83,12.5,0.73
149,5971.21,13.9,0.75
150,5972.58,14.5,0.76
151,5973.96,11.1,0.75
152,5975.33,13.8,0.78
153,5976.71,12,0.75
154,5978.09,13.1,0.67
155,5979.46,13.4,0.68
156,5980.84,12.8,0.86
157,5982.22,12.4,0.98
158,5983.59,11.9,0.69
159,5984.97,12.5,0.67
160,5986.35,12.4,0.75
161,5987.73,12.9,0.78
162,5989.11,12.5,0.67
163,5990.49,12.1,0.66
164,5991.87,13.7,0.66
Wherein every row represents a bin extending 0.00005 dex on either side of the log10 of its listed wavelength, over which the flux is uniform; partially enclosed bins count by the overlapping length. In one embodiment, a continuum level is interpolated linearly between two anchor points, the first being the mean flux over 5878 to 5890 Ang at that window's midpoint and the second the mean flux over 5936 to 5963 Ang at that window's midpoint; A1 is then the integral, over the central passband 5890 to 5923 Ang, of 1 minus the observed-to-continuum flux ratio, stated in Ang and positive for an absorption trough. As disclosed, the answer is 1.9 Ang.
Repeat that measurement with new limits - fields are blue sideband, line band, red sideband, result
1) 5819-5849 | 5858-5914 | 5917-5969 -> 4.3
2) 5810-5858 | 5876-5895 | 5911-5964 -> 2.0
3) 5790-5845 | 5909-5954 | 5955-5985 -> 1.8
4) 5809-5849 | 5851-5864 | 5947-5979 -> 0.7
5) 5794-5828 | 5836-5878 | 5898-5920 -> -0.8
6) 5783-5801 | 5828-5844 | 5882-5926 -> -1.6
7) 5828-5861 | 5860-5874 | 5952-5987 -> 0.4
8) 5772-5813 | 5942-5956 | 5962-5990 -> 0.3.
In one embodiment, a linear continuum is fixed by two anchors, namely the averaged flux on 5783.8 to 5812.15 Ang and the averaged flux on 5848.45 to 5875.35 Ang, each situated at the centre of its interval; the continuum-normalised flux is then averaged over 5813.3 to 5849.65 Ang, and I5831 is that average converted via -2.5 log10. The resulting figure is -0.04 mag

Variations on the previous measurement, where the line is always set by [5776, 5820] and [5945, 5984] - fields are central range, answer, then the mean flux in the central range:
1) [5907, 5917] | 0.06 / 12.1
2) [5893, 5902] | 0.23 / 10.3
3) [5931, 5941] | 0.02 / 12.4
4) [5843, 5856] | -0.02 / 13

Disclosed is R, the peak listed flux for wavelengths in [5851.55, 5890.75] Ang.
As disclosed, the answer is 13.4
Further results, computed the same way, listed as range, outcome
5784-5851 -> 14.8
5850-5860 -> 14.6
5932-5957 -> 13.8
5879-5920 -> 13.3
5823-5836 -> 14.7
